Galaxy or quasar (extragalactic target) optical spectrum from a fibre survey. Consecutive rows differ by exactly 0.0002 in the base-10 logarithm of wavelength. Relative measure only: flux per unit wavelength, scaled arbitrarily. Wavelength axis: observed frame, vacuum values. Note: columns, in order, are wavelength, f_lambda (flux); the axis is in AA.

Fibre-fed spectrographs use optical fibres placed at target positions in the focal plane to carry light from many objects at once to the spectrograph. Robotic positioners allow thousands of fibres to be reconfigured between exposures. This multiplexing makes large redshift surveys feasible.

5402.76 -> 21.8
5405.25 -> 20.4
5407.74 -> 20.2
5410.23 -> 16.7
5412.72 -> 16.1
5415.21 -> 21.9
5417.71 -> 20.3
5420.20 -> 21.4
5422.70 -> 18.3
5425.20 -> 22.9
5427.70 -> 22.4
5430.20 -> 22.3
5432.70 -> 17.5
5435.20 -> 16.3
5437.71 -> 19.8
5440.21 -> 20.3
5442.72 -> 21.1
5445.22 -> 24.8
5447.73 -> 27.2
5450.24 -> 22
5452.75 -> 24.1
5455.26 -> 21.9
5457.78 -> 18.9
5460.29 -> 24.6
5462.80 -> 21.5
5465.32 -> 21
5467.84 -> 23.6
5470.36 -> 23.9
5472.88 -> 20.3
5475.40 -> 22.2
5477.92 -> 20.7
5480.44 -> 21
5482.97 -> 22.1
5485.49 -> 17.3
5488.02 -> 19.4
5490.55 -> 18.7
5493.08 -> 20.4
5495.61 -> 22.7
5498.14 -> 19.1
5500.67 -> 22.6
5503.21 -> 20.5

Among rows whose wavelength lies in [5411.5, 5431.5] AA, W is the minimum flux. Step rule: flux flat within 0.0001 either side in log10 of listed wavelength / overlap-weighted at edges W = 16.1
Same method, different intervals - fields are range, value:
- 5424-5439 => 16.3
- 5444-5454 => 22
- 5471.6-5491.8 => 17.3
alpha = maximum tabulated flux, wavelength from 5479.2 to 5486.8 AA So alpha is 22.1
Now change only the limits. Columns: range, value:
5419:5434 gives 22.9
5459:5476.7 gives 24.6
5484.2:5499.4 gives 22.7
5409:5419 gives 21.9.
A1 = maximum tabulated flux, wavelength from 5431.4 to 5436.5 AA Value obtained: 17.5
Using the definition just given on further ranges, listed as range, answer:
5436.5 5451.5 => 27.2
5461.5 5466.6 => 21.5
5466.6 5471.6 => 23.9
